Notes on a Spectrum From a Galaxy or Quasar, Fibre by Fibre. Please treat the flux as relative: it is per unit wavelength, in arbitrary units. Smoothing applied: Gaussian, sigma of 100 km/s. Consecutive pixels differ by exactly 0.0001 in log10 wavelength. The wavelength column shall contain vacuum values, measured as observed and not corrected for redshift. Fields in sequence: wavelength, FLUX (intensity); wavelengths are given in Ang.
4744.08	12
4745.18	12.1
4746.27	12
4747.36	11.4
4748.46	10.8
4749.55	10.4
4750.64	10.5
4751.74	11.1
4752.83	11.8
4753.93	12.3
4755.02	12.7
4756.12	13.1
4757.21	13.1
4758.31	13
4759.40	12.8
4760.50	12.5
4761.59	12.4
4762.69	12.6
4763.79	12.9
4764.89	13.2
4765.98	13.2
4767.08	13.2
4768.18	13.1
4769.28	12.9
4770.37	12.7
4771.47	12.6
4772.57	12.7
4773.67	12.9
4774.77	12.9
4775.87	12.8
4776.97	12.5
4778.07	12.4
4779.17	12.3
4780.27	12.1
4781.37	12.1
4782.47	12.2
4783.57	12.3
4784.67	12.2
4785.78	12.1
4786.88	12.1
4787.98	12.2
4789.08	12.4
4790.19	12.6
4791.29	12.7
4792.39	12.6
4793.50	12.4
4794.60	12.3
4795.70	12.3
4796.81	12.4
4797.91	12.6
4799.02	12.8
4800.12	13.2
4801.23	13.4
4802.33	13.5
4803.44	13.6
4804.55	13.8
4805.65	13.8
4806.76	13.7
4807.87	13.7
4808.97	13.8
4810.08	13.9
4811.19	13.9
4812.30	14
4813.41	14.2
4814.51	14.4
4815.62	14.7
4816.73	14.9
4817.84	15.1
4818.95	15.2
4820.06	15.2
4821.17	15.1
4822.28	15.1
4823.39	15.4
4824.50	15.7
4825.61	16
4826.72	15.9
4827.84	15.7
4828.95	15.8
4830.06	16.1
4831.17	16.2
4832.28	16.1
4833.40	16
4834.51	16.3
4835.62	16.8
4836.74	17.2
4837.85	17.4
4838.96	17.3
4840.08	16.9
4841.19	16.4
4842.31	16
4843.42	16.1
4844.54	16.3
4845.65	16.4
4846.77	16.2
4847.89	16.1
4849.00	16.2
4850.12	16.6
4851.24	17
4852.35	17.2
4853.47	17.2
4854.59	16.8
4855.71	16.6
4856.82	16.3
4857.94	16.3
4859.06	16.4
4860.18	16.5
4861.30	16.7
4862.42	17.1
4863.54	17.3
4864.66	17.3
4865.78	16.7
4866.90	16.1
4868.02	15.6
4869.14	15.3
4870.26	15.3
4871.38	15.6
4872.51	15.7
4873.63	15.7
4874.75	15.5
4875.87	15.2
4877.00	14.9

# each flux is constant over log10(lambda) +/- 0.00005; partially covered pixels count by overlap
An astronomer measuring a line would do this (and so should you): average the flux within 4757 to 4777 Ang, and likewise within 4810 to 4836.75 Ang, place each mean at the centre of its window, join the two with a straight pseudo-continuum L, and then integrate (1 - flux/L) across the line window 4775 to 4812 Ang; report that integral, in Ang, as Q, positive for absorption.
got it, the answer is 3.22 Ang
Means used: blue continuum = 12.8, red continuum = 15.4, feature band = 12.8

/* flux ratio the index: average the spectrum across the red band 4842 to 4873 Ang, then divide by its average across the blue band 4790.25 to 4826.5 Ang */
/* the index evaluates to 1.2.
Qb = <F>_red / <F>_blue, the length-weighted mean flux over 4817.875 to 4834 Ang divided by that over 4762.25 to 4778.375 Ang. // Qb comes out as 1.22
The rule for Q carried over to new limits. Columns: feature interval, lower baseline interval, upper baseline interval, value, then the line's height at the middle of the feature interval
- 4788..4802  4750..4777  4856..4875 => 1.1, 13.7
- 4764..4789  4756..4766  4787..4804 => 0.4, 12.8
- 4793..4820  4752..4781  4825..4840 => 2.3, 14.9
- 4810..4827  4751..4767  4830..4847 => 0.7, 15.5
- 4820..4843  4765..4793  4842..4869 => -1.3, 15.3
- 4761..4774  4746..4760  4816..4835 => -0.2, 12.7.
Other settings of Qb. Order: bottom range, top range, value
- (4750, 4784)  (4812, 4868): 1.29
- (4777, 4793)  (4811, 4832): 1.24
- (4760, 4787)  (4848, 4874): 1.30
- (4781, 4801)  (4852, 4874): 1.32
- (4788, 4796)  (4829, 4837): 1.31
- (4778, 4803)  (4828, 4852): 1.32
